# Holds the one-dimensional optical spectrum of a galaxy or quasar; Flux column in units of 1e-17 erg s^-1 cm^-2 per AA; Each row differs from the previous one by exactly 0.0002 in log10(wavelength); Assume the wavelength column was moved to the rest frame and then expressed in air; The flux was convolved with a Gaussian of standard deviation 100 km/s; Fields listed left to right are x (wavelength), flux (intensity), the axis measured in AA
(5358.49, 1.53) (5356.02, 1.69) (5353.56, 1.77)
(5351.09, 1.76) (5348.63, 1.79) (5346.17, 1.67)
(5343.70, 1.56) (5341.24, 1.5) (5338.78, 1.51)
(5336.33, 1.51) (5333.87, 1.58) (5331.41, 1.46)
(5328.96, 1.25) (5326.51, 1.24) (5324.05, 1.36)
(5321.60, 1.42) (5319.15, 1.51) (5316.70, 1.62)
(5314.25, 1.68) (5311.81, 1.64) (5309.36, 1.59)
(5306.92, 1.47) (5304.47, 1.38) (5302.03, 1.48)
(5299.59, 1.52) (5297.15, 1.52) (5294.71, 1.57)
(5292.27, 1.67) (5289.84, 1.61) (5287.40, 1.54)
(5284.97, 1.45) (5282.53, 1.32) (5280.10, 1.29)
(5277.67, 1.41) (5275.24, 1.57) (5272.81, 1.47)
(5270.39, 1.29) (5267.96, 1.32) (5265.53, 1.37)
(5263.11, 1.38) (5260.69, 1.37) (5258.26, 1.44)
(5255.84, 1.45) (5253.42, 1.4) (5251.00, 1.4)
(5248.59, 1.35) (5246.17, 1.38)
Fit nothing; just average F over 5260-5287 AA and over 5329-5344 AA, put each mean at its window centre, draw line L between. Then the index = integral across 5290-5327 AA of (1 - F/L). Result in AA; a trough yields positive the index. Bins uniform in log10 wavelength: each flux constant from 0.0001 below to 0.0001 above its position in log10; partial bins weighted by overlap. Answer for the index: -1.8 AA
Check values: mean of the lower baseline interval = 1.39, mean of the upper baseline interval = 1.5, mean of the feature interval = 1.52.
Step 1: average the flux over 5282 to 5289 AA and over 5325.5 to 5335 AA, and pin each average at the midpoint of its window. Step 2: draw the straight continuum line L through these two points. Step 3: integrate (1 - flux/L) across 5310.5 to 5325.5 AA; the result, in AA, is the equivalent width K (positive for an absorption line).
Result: -1.4 AA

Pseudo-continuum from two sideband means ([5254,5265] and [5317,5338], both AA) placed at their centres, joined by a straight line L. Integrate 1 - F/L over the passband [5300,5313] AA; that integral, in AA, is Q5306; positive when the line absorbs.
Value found -0.8 AA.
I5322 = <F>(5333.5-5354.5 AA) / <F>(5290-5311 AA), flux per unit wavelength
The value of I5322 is 1.1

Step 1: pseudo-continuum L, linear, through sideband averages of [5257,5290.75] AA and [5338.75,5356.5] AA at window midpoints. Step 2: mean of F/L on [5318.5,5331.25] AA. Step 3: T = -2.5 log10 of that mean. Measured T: 0.17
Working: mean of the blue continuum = 1.41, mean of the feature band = 1.36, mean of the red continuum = 1.66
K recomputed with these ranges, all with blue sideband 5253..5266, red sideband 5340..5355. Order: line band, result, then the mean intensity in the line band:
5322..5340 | 2.3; 1.42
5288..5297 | -0.6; 1.6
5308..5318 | -0.4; 1.63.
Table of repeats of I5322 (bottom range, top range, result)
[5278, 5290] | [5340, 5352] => 1.16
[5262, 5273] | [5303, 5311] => 1.10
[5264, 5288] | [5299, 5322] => 1.10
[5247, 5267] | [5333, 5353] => 1.16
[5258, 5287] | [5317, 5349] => 1.07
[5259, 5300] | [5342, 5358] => 1.17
